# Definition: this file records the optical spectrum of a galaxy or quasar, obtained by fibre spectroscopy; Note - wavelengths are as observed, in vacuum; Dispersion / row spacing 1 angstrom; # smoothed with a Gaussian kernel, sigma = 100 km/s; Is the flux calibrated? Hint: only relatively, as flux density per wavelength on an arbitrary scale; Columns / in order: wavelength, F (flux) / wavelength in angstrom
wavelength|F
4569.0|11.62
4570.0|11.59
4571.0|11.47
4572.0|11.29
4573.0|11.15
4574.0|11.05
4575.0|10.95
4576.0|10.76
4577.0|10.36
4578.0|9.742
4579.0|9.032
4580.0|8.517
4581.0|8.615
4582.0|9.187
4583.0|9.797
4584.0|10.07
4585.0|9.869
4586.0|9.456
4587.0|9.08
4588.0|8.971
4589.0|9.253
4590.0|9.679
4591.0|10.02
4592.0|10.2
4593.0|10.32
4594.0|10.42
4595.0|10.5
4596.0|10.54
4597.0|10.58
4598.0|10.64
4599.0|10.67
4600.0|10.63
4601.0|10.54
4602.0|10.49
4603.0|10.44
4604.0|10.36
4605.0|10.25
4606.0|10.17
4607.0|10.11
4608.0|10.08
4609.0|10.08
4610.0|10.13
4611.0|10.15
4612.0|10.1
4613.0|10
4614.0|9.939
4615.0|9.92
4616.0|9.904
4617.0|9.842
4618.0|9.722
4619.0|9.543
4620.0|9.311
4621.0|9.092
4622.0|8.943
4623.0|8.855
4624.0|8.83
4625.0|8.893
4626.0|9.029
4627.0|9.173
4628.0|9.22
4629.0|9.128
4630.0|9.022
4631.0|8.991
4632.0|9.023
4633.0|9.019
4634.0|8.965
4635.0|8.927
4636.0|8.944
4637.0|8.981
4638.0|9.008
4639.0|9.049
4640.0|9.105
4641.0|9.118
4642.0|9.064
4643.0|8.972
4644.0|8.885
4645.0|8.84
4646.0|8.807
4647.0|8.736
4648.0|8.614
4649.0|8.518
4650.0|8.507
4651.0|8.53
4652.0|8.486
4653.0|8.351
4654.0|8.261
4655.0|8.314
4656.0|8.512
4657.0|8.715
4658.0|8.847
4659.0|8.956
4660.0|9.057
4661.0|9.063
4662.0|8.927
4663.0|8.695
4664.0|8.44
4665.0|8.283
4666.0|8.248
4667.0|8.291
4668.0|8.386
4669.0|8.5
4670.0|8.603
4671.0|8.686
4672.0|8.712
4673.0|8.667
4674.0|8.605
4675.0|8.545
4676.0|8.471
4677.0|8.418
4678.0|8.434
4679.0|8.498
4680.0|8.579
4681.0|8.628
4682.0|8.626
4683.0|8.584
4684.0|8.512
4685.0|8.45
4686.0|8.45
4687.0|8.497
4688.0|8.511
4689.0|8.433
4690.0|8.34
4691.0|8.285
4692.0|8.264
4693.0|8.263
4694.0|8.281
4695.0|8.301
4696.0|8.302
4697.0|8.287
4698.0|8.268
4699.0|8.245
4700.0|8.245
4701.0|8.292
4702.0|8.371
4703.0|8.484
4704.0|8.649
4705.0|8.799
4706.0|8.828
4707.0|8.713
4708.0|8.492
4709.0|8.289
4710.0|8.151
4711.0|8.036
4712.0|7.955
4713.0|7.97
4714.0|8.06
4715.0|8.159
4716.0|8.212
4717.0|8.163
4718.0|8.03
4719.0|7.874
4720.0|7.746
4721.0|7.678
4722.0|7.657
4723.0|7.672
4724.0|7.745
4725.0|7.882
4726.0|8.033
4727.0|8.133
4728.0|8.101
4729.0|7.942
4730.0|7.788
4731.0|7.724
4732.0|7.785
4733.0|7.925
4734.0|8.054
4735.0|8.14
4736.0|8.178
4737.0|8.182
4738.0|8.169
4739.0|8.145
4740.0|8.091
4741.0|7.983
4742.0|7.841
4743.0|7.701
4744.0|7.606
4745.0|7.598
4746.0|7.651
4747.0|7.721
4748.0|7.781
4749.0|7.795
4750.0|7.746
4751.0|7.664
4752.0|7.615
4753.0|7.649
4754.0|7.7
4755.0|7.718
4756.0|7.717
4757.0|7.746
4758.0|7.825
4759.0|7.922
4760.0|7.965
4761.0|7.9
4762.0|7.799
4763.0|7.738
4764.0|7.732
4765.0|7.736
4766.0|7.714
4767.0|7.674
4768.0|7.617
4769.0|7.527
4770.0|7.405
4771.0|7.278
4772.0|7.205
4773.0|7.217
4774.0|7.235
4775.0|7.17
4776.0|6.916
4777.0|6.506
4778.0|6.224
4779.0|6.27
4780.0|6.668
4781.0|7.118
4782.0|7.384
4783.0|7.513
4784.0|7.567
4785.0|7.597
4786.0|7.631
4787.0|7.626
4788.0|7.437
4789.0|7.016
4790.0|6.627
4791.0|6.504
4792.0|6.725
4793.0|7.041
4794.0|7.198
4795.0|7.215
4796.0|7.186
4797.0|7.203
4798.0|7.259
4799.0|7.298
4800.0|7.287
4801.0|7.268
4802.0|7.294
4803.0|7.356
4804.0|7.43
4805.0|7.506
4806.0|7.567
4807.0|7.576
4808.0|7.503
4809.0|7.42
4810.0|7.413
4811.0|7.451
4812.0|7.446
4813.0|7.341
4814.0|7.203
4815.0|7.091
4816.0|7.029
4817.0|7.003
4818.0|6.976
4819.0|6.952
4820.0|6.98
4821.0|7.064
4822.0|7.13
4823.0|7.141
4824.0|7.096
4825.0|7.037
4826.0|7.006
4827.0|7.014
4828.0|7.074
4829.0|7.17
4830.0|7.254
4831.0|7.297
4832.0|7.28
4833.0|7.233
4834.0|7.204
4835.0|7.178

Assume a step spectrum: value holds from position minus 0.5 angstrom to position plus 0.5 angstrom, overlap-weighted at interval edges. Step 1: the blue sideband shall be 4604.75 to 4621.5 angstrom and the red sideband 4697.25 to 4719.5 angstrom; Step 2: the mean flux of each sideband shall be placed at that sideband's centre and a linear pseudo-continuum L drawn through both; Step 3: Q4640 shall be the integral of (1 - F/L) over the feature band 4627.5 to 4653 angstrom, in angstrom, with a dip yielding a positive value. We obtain 1.5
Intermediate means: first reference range 9.9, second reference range 8.29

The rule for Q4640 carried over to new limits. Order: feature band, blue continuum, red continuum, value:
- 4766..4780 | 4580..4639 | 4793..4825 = 1.06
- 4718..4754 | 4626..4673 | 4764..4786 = -0.67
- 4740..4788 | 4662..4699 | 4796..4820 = 1.13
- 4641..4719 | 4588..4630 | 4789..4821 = 3.63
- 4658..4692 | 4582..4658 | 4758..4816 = 0.74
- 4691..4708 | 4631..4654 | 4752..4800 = -0.45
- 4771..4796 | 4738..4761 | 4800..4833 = 1.44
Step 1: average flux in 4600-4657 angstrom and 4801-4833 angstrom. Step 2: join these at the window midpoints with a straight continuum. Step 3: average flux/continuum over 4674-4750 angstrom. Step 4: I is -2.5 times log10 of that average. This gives 0.03 mag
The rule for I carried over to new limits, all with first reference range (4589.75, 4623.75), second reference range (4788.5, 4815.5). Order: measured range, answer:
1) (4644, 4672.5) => 0.09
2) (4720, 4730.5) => 0.07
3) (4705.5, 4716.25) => 0.04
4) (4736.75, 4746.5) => 0.03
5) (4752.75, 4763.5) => 0.01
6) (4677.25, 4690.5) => 0.06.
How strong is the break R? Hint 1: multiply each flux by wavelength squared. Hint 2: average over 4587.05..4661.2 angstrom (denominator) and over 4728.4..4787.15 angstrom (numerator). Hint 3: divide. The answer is 0.9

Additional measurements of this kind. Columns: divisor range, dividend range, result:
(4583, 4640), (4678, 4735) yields 0.88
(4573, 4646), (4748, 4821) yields 0.82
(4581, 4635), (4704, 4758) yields 0.86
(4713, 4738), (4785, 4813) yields 0.94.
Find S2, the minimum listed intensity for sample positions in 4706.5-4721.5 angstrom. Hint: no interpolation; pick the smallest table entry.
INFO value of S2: 7.678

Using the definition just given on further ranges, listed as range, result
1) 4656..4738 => 7.657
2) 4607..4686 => 8.248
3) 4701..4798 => 6.224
